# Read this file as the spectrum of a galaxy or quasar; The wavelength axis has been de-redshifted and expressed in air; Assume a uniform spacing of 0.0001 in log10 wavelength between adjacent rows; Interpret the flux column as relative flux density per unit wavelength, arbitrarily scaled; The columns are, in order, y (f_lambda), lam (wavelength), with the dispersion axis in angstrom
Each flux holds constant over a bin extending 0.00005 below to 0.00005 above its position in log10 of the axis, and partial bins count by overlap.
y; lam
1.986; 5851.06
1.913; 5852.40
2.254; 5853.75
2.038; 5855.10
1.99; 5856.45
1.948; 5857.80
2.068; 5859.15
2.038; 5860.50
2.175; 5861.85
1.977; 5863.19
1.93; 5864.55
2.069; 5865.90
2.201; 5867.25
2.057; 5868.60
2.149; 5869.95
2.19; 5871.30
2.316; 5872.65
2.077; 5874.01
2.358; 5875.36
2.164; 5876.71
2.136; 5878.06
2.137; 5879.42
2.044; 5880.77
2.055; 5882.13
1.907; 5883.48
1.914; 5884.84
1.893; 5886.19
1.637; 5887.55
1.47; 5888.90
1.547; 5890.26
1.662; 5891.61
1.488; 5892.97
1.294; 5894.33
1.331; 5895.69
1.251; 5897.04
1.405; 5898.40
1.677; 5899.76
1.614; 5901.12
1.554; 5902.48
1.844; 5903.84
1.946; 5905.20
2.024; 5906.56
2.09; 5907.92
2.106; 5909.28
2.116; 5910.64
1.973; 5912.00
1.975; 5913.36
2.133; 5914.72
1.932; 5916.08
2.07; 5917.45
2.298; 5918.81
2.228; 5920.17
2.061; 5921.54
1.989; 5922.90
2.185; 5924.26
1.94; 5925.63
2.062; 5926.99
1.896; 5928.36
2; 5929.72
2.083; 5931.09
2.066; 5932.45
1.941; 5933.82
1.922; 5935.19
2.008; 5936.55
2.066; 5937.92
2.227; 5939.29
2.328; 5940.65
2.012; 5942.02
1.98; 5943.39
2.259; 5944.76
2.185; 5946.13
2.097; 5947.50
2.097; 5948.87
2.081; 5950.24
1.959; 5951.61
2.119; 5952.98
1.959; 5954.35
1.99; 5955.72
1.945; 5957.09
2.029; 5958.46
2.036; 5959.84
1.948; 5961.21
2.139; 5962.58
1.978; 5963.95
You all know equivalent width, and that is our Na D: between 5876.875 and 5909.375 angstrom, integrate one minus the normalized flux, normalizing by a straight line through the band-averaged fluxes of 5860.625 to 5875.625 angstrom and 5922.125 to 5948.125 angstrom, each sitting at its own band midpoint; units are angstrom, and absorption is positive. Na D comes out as 5.5 angstrom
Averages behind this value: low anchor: 2.13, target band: 1.75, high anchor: 2.07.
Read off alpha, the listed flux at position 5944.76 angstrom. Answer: 2.259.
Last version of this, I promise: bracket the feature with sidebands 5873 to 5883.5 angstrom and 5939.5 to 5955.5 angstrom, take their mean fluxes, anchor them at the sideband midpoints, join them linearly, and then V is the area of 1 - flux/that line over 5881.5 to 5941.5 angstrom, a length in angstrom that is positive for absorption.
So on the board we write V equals 6.30 angstrom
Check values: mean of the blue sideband 2.13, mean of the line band 1.89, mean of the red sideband 2.1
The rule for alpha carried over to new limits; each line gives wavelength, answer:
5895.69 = 1.331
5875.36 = 2.358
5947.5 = 2.097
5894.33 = 1.294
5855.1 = 2.038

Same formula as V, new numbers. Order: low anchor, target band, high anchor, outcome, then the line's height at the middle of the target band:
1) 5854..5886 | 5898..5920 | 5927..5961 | 1.4 angstrom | 2.07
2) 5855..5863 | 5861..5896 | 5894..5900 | -4.8 angstrom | 1.7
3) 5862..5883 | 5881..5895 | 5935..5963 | 2.7 angstrom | 2.11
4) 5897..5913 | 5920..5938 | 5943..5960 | -0.7 angstrom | 1.95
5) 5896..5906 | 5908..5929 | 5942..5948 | -3.0 angstrom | 1.81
